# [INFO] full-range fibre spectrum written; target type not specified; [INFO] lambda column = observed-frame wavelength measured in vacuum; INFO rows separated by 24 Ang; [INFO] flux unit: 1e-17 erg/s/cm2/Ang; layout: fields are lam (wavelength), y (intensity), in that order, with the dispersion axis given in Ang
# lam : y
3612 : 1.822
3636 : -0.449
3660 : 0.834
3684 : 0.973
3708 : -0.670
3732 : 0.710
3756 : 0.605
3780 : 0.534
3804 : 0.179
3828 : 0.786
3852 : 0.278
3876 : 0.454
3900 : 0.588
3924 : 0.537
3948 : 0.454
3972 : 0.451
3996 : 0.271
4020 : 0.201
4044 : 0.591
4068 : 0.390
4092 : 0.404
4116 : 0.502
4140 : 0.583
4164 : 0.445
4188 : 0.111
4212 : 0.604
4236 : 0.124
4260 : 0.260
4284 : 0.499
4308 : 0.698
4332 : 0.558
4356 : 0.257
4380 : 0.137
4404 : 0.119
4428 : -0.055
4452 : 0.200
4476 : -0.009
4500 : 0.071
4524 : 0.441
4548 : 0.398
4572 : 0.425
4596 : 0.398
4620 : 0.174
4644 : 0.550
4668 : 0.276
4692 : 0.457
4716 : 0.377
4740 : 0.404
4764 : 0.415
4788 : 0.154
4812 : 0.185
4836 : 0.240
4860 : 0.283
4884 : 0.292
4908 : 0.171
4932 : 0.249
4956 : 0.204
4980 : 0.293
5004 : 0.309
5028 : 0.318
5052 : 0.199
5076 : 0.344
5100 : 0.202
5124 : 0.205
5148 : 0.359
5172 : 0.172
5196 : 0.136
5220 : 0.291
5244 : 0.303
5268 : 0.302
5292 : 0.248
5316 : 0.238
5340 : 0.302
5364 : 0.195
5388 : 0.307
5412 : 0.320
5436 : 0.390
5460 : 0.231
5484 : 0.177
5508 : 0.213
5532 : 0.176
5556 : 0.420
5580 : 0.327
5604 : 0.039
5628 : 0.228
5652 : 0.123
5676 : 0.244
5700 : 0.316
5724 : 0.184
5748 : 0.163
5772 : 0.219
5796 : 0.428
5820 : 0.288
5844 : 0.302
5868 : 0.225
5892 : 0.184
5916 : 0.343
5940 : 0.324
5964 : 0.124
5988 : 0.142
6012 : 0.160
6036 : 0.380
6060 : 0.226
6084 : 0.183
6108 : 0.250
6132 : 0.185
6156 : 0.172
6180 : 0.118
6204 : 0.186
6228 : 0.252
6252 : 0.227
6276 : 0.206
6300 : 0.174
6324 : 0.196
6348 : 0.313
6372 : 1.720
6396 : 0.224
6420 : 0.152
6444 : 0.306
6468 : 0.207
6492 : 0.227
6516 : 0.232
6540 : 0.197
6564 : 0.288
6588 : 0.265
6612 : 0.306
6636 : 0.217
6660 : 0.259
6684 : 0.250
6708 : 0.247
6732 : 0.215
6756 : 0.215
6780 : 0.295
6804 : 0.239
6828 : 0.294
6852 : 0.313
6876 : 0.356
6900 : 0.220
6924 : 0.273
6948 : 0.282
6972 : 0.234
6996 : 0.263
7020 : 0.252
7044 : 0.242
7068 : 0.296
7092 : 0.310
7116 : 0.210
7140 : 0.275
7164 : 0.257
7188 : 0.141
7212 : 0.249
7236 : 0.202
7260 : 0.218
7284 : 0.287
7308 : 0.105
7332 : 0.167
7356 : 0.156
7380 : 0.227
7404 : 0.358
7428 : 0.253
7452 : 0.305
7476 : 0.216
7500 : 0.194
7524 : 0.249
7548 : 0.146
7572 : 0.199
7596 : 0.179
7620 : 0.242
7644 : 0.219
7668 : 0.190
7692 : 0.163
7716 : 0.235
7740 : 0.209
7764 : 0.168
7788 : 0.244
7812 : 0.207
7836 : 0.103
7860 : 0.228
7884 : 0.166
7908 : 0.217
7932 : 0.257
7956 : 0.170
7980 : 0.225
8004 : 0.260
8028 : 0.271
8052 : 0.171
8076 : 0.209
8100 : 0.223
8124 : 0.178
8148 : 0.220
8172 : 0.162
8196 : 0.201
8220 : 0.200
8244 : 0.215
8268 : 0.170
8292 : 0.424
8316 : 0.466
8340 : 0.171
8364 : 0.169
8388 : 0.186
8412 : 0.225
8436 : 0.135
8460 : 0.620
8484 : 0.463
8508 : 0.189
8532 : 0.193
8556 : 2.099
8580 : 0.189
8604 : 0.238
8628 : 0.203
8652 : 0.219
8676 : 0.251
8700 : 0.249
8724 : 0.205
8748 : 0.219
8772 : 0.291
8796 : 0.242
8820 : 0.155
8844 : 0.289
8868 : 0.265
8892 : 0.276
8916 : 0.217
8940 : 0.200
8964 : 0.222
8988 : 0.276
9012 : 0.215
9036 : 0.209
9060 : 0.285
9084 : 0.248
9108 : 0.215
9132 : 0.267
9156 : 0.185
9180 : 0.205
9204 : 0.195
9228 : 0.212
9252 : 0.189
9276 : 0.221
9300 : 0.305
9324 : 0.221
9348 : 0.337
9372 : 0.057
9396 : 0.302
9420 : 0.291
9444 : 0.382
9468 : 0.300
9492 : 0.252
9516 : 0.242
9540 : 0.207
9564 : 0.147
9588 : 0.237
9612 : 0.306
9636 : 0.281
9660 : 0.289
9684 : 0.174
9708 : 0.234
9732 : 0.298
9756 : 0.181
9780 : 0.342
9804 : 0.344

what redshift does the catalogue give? 0.71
